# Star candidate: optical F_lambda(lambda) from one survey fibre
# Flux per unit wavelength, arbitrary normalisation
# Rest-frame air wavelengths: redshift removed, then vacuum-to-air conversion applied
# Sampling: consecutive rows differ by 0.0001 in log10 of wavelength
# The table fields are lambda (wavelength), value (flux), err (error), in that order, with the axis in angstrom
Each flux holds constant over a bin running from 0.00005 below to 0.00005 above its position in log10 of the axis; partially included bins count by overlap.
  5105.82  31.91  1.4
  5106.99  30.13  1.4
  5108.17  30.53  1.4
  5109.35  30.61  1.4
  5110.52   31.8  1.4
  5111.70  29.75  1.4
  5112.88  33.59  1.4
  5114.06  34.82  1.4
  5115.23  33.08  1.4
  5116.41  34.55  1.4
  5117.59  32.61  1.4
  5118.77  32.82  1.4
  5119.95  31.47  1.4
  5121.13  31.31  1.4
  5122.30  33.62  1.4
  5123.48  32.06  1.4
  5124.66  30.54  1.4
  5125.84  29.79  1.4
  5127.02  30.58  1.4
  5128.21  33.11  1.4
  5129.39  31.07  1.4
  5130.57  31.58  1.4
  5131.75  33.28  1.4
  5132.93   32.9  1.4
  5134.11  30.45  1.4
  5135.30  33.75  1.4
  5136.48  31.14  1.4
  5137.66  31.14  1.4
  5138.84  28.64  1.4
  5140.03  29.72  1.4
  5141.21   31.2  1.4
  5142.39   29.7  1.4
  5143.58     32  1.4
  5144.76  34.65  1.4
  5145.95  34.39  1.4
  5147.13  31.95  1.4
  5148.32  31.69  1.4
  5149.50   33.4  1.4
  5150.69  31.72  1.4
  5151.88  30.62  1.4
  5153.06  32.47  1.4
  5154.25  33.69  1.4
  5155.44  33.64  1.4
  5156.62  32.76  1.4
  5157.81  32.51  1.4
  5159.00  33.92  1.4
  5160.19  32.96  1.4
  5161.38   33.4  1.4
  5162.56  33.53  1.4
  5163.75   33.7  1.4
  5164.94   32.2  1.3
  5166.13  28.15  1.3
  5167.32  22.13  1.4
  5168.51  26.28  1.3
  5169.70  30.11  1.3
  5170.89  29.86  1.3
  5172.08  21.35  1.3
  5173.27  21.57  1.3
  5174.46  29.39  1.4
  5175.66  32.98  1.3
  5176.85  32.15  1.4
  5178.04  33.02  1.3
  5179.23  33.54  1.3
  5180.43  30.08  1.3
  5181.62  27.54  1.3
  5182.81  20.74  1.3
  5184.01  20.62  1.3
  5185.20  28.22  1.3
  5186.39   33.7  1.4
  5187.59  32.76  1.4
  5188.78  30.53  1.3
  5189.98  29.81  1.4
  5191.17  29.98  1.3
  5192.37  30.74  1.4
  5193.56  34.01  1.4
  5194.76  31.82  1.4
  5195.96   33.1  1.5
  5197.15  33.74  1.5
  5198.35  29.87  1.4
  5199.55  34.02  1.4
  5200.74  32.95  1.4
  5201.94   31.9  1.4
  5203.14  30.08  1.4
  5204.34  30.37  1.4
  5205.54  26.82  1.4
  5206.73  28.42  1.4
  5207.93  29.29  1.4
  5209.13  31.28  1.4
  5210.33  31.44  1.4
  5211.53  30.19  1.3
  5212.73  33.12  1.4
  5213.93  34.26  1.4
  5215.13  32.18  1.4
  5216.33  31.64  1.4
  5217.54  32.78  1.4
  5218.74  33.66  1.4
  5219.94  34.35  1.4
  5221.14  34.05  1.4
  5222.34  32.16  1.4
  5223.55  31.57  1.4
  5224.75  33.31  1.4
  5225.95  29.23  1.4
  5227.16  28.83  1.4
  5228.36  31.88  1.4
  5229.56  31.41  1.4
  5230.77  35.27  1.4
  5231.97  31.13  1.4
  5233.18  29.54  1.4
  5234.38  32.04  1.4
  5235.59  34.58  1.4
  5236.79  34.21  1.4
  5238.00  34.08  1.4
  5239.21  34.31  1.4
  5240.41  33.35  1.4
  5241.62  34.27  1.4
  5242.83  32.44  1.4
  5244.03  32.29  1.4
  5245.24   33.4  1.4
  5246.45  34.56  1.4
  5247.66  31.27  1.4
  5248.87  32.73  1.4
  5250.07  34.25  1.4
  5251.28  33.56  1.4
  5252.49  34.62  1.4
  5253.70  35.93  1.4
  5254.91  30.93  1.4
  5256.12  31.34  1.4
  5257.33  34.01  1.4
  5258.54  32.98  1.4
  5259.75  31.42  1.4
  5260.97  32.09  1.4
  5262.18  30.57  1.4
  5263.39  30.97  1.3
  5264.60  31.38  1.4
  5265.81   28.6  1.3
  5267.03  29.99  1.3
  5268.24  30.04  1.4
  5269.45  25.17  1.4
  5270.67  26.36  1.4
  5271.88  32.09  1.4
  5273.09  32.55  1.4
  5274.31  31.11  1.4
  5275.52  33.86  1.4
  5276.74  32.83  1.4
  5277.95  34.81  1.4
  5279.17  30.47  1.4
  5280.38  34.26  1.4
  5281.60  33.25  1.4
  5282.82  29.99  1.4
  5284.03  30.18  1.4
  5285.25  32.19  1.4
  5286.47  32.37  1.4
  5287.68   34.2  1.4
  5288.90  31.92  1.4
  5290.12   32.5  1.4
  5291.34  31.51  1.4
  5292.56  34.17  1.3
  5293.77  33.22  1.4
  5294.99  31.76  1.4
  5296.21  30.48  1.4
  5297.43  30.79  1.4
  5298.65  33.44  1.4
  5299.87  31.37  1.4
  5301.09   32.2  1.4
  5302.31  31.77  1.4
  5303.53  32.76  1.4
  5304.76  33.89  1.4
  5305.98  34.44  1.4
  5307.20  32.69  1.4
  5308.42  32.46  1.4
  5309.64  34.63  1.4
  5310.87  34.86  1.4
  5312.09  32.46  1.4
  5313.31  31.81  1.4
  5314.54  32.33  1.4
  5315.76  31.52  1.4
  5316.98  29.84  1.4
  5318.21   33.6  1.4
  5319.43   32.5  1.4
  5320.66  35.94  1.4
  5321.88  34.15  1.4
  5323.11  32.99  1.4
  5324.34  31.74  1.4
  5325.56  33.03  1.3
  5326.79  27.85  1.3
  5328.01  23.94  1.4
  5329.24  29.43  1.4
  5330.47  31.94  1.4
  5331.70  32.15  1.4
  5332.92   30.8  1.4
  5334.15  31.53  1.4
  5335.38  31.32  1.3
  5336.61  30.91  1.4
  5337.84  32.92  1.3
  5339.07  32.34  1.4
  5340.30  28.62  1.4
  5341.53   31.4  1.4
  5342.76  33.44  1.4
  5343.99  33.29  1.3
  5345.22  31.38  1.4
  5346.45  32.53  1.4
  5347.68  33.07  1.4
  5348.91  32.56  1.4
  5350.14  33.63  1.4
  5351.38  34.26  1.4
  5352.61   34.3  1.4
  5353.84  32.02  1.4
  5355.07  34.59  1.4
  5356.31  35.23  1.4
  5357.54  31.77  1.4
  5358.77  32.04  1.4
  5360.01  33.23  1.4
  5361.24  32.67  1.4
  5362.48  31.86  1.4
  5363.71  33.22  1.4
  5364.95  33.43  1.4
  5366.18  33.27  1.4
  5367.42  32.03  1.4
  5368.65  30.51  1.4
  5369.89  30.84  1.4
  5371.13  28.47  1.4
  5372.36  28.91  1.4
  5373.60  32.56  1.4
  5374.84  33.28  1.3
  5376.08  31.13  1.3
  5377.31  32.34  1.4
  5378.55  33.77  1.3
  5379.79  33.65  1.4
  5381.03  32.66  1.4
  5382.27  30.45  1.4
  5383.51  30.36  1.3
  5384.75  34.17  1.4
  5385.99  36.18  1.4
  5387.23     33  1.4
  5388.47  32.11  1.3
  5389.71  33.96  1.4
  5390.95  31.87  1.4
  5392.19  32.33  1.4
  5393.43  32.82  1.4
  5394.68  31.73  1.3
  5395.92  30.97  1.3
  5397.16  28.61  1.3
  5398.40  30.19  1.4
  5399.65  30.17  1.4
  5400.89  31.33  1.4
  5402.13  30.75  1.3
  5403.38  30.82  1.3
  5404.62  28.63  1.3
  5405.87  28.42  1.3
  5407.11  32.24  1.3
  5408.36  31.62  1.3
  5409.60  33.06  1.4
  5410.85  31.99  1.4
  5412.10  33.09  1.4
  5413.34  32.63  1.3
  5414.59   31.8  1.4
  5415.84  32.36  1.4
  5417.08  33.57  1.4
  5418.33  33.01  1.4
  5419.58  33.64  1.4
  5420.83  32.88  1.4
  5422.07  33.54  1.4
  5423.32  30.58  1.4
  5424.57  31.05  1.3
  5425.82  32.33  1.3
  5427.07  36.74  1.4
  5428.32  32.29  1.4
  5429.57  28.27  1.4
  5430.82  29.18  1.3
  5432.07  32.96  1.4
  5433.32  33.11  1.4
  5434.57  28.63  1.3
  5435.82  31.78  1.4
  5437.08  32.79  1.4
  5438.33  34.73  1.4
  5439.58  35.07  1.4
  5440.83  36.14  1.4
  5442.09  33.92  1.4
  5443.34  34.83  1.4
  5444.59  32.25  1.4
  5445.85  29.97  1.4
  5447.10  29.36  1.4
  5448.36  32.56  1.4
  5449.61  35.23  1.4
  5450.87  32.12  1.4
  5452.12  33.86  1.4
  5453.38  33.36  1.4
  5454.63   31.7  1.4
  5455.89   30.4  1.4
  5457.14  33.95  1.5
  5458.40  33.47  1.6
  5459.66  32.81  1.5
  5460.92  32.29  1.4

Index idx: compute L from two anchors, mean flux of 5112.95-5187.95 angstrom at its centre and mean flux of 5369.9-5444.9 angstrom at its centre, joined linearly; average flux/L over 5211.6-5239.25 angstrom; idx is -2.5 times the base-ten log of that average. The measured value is -0.04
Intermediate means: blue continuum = 31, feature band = 32.5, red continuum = 32.1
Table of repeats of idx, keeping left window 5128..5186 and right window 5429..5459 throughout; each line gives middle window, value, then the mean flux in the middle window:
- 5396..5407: 0.08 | 30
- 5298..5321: -0.04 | 32.8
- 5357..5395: -0.01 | 32.3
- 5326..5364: 0.00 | 31.9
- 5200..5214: 0.01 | 30.8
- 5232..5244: -0.06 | 33.1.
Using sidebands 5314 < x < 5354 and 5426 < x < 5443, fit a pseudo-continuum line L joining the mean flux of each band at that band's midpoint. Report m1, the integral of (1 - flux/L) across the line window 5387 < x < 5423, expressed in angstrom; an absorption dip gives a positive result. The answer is 0.78 angstrom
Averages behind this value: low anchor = 31.9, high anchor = 32.8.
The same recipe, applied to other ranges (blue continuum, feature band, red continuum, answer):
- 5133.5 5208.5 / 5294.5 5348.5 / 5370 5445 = -0.7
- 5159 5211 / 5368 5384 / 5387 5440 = 0.1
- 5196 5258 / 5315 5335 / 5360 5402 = 0.4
